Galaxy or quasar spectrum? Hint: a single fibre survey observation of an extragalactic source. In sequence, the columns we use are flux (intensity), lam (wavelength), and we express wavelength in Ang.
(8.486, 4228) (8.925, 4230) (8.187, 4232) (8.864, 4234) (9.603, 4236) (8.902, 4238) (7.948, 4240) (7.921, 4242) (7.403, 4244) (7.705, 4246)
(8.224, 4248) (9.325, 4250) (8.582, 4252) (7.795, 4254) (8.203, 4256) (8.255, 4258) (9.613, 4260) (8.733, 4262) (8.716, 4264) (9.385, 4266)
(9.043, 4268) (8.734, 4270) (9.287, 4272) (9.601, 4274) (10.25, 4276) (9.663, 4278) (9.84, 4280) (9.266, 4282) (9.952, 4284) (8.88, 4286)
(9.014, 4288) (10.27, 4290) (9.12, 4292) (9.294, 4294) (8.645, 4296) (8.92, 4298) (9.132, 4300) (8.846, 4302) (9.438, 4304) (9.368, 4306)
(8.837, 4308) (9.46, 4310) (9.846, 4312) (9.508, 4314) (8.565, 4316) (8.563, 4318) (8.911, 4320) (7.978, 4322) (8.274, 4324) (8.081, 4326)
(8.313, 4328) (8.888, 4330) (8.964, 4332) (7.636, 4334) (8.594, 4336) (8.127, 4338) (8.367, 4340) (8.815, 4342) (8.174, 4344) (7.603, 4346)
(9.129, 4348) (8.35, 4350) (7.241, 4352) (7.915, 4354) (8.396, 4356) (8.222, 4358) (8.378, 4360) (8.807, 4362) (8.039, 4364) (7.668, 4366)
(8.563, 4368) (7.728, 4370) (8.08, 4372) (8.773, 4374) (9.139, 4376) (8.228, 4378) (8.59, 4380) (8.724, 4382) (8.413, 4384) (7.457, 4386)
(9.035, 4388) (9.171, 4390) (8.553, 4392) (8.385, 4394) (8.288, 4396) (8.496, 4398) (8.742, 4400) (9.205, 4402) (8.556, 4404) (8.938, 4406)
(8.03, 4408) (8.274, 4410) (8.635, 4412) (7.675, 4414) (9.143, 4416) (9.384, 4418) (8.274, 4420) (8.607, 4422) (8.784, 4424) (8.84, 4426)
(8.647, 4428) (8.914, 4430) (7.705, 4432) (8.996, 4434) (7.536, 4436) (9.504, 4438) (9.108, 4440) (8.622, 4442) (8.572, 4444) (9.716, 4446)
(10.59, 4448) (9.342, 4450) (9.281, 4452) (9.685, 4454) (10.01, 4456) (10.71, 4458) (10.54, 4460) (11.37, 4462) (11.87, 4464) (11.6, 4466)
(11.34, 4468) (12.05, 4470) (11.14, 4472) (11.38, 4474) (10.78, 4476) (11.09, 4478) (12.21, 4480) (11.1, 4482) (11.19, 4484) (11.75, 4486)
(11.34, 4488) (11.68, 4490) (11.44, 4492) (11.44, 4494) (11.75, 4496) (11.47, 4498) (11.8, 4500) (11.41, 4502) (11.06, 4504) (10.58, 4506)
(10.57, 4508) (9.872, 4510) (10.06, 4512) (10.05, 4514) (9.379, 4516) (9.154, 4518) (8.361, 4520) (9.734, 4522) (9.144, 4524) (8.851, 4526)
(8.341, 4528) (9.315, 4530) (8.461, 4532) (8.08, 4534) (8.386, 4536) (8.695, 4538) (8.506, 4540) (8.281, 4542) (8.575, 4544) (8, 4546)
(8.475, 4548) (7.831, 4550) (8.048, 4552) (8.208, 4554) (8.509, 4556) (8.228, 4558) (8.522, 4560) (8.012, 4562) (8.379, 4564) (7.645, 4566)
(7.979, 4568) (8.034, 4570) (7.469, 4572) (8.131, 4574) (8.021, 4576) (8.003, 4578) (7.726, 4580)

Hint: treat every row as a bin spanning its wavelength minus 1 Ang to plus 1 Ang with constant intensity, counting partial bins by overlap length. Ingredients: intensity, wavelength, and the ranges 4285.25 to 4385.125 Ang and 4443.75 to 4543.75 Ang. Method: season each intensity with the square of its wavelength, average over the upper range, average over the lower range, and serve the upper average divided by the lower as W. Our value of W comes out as 1.3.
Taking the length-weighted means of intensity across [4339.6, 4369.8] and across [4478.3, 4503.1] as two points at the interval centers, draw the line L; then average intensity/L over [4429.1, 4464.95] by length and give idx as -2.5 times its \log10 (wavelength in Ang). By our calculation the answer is 0.10 mag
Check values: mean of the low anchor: 8.23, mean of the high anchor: 11.5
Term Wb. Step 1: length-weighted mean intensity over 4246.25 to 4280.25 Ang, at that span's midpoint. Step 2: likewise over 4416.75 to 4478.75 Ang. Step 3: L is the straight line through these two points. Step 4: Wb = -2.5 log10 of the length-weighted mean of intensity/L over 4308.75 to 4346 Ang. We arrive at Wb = 0.08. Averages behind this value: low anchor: 8.97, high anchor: 9.8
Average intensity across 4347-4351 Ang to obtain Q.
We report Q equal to 8.74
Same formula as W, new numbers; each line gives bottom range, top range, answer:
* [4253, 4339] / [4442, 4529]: 1.28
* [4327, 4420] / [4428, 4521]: 1.29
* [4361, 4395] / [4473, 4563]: 1.23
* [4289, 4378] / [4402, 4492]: 1.21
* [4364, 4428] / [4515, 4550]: 1.08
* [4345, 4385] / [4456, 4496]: 1.44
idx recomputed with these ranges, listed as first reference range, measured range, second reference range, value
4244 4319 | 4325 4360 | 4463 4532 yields 0.15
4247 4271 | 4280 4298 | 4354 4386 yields -0.08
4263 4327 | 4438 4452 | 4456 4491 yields 0.18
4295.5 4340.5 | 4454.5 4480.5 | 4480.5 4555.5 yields -0.18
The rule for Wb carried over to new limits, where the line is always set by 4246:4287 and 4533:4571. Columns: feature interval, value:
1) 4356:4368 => 0.064 mag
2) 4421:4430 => -0.019 mag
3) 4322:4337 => 0.062 mag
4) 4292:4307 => -0.018 mag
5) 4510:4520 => -0.148 mag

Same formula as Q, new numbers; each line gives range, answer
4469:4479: 11.3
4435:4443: 8.69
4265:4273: 9.11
